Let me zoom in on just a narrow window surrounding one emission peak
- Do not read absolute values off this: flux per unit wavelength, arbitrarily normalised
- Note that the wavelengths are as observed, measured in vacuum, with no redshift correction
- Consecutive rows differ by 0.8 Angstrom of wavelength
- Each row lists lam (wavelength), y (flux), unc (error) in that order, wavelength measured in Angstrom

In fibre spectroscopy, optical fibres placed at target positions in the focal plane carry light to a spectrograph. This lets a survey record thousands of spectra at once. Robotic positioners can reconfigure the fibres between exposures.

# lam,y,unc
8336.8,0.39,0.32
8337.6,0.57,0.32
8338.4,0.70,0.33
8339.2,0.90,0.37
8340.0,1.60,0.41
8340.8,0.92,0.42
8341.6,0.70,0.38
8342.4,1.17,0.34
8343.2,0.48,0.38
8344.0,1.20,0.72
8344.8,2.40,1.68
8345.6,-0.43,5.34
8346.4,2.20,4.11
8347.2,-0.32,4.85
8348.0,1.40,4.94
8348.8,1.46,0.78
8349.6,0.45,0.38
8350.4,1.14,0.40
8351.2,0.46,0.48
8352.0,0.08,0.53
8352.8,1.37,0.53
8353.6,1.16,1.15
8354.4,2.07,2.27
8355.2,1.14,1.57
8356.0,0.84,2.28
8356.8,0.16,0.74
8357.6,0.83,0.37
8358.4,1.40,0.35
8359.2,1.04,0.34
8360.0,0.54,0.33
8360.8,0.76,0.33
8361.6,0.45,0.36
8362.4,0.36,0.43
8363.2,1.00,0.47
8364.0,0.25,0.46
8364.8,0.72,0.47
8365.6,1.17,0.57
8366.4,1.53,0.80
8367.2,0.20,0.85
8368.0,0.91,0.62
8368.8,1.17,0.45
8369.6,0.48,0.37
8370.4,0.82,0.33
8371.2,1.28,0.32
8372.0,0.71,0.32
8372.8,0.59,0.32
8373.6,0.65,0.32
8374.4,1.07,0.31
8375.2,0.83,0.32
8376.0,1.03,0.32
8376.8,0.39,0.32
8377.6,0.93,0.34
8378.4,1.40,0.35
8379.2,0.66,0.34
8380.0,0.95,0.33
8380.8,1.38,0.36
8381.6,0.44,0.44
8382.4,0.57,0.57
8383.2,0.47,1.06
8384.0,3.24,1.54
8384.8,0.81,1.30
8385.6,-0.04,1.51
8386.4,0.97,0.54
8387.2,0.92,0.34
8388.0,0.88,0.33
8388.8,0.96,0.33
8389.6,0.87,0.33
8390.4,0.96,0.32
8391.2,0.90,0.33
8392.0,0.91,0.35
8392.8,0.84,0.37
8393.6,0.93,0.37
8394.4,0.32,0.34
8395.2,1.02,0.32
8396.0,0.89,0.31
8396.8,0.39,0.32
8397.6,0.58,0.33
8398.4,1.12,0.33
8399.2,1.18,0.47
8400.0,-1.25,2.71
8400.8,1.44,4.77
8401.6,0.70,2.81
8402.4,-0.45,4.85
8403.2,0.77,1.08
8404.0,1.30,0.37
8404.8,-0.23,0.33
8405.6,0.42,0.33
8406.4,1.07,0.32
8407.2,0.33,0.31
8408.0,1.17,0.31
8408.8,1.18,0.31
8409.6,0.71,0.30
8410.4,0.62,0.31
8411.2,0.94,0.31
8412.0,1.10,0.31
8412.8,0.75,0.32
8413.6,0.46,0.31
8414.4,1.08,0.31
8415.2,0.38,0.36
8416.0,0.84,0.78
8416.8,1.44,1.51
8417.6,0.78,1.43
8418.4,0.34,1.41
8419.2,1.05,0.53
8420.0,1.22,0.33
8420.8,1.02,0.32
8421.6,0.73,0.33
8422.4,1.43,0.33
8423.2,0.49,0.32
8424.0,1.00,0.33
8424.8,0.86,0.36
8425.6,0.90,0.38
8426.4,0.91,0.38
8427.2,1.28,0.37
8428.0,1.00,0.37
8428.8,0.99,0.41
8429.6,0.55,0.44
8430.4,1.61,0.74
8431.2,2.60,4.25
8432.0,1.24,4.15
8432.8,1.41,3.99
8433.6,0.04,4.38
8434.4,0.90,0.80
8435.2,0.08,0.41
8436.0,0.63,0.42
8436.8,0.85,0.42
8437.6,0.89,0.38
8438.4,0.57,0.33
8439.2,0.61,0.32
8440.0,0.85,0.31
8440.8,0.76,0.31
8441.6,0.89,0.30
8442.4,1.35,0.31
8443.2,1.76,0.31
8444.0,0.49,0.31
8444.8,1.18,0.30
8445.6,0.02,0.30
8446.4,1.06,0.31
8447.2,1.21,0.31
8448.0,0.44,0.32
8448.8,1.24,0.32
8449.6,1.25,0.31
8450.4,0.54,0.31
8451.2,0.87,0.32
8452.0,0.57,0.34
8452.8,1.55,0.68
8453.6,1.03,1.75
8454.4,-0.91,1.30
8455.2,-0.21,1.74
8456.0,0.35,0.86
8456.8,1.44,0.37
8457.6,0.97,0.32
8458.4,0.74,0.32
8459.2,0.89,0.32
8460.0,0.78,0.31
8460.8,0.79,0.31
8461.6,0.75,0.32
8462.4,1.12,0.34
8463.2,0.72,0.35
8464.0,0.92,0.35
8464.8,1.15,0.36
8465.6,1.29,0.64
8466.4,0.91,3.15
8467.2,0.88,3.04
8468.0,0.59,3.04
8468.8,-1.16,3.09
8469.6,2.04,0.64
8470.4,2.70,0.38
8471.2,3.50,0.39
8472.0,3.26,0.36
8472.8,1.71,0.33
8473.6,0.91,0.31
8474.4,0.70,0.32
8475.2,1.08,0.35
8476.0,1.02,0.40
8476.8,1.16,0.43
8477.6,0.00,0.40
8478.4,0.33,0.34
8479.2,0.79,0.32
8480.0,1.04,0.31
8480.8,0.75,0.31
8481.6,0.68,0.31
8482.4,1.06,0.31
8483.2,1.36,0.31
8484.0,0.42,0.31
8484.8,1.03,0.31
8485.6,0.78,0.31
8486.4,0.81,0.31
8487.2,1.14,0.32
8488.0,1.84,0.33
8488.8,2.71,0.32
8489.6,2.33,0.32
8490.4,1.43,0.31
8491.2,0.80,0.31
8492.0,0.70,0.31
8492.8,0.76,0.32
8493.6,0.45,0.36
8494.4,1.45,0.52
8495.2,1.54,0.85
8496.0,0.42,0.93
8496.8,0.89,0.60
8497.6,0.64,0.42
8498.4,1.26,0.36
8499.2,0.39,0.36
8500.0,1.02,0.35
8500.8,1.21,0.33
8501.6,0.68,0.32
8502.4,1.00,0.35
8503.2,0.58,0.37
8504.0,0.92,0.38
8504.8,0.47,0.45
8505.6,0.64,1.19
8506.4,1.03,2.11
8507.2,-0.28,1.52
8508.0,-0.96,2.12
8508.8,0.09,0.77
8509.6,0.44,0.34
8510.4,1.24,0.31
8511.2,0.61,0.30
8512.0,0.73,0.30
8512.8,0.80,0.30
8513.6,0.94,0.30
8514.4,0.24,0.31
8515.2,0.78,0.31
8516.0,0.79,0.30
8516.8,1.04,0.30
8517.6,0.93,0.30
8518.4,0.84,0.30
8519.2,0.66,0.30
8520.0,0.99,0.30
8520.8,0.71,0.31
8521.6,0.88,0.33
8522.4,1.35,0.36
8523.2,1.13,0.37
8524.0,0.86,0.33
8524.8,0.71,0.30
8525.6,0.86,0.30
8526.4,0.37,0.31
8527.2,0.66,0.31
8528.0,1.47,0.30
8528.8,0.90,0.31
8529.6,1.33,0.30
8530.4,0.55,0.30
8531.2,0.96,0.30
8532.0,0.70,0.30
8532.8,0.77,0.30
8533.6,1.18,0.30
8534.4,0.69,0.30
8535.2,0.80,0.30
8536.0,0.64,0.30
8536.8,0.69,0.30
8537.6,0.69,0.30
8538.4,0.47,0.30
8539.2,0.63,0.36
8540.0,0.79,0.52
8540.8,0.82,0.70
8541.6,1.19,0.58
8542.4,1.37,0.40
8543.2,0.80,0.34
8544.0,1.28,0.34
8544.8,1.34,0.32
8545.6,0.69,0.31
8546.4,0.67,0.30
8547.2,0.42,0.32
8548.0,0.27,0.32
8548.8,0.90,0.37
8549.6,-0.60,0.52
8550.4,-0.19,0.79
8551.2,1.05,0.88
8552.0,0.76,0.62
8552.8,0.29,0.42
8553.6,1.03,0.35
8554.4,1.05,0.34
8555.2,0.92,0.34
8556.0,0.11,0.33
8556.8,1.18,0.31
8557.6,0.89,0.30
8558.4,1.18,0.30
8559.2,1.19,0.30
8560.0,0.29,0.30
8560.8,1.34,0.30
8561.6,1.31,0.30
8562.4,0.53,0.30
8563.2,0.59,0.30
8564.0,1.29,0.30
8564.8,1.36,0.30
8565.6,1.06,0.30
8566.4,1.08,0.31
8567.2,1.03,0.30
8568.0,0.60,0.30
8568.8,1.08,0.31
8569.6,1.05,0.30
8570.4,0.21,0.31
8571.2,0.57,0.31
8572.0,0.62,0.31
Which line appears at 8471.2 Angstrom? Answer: [S II]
